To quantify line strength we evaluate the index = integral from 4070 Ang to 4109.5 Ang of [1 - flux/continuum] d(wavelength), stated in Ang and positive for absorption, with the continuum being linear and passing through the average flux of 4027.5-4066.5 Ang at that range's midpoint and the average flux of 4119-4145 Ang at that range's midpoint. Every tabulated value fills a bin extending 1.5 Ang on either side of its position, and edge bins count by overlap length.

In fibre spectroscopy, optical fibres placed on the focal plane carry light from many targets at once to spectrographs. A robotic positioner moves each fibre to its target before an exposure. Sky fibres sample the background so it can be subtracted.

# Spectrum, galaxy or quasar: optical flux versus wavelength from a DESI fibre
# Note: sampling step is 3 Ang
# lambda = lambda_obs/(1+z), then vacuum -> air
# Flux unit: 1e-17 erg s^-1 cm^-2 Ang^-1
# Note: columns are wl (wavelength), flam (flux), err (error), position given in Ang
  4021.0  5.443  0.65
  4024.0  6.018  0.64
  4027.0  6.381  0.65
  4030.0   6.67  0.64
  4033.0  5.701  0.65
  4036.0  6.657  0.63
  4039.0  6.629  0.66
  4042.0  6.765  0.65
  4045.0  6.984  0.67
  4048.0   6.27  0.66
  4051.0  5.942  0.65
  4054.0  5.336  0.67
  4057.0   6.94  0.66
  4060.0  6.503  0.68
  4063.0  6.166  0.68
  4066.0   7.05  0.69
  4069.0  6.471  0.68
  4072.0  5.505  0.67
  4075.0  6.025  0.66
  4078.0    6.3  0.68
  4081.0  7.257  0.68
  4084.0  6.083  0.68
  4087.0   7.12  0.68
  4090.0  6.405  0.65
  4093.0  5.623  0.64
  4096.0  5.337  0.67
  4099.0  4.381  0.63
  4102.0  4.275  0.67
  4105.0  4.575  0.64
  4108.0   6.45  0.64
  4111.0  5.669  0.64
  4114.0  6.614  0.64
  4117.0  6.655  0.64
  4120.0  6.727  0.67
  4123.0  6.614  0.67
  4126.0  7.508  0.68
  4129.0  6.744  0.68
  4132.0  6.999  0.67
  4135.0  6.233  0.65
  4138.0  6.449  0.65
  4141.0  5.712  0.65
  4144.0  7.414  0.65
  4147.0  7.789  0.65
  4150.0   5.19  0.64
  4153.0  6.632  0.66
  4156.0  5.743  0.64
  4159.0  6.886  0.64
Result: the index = 4.5 Ang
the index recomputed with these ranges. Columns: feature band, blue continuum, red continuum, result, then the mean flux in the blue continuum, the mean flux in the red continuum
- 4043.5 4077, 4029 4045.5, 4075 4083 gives 1.42 Ang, 6.54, 6.59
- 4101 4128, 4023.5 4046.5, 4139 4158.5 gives 1.21 Ang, 6.5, 6.44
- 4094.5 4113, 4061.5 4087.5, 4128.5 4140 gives 3.79 Ang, 6.42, 6.56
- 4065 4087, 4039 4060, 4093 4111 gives -2.59 Ang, 6.4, 5.11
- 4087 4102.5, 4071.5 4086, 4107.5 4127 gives 2.35 Ang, 6.31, 6.59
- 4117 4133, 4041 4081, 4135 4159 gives -1.19 Ang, 6.36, 6.44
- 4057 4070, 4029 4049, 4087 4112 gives -1.09 Ang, 6.53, 5.44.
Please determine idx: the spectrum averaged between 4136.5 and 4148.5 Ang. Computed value 6.84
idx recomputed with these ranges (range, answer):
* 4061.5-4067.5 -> 6.61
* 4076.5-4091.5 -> 6.63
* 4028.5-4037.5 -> 6.34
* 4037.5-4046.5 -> 6.79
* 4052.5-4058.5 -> 6.14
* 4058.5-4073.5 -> 6.34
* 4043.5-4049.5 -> 6.63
